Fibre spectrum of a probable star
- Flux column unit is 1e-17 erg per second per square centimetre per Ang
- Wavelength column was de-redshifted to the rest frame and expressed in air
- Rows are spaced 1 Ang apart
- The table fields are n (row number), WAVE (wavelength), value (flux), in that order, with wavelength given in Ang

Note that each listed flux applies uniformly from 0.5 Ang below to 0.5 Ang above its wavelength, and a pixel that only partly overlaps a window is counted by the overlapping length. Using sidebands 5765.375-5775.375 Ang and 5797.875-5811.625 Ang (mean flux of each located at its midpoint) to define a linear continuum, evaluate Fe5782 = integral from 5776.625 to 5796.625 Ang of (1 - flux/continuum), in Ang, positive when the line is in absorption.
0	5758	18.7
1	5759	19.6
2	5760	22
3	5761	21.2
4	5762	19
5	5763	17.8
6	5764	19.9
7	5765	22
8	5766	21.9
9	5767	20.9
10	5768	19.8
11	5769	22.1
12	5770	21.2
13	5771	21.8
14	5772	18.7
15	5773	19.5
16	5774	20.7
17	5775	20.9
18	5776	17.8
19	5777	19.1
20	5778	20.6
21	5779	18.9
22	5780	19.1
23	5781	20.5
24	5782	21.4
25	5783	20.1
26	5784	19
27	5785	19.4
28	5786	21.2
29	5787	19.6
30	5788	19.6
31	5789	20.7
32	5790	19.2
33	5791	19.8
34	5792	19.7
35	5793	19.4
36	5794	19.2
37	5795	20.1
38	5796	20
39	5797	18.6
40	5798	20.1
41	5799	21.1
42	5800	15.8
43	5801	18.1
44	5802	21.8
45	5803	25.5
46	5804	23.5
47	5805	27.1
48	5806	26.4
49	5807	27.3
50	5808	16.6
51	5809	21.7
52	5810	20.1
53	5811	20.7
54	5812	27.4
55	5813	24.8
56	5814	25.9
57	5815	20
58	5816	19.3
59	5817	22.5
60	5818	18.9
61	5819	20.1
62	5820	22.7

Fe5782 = 1.4 Ang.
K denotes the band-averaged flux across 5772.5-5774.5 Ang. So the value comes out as 20.1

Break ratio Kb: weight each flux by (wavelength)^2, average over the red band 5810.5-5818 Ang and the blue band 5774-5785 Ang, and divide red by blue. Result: 1.16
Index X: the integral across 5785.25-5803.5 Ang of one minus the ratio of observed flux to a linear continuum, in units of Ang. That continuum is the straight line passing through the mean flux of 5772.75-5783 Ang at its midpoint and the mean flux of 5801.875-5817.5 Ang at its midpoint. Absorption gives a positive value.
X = 1.4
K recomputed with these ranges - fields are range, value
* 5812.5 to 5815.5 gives 23.6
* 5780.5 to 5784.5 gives 20.2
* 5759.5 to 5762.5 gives 20.7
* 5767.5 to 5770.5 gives 21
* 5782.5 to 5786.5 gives 19.9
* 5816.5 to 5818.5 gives 20.7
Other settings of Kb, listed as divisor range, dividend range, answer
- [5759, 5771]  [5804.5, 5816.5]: 1.13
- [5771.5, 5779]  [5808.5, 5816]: 1.18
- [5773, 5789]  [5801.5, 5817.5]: 1.18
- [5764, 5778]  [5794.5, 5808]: 1.07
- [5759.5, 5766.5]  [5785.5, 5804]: 0.99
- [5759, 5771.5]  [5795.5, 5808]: 1.07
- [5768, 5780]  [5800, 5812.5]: 1.15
